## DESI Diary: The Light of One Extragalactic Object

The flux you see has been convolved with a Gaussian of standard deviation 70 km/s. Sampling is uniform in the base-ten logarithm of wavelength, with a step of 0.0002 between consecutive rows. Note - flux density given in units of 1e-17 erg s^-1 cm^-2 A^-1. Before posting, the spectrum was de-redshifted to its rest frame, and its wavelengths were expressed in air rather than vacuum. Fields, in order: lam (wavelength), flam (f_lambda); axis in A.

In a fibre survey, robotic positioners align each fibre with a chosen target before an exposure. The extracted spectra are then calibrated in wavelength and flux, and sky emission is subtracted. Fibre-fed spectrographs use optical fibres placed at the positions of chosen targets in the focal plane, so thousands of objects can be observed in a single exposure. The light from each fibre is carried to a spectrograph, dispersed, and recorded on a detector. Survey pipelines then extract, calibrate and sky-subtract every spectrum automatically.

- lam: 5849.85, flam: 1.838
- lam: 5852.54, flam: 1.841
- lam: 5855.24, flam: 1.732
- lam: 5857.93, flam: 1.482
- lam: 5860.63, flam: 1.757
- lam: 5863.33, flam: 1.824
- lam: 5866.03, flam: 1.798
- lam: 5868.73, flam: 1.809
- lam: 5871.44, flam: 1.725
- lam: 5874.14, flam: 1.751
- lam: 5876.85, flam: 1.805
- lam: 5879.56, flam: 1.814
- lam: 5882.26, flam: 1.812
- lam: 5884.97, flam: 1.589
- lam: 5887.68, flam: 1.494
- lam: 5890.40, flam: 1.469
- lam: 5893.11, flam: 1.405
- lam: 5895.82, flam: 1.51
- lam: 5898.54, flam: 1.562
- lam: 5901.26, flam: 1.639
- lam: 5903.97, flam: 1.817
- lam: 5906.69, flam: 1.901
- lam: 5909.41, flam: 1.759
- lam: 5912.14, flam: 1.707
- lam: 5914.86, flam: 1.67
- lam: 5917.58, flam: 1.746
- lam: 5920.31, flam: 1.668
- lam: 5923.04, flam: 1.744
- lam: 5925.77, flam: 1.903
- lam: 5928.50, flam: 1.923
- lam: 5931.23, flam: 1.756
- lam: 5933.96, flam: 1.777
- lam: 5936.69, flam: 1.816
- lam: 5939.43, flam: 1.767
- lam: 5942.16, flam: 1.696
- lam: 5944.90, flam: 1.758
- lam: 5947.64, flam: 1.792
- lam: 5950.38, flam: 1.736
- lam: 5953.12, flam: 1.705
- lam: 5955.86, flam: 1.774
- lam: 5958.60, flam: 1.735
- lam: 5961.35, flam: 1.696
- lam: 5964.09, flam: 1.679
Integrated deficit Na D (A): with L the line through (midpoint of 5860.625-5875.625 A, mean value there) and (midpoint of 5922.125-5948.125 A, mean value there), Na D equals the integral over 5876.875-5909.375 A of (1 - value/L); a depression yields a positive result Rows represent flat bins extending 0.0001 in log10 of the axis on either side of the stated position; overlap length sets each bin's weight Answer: 2.5 A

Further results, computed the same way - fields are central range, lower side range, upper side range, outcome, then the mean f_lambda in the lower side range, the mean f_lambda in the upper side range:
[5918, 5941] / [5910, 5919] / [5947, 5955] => -0.9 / 1.71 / 1.74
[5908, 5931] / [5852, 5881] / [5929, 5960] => -0.1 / 1.76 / 1.76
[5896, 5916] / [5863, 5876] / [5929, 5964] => 0.6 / 1.78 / 1.75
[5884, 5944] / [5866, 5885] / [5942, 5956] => 2.0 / 1.77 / 1.74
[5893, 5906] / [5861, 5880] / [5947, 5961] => 1.1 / 1.79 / 1.74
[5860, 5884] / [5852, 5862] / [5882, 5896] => -2.5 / 1.69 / 1.53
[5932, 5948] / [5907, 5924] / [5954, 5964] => -0.4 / 1.73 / 1.73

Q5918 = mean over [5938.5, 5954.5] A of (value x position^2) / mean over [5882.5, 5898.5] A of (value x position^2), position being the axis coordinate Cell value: 1.17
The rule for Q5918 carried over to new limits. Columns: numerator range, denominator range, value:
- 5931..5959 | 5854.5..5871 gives 1.04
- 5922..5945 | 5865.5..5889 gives 1.06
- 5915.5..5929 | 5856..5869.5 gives 1.05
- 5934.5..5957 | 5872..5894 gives 1.09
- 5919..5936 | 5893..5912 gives 1.08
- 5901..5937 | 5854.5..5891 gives 1.06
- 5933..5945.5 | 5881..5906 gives 1.12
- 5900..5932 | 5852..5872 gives 1.03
